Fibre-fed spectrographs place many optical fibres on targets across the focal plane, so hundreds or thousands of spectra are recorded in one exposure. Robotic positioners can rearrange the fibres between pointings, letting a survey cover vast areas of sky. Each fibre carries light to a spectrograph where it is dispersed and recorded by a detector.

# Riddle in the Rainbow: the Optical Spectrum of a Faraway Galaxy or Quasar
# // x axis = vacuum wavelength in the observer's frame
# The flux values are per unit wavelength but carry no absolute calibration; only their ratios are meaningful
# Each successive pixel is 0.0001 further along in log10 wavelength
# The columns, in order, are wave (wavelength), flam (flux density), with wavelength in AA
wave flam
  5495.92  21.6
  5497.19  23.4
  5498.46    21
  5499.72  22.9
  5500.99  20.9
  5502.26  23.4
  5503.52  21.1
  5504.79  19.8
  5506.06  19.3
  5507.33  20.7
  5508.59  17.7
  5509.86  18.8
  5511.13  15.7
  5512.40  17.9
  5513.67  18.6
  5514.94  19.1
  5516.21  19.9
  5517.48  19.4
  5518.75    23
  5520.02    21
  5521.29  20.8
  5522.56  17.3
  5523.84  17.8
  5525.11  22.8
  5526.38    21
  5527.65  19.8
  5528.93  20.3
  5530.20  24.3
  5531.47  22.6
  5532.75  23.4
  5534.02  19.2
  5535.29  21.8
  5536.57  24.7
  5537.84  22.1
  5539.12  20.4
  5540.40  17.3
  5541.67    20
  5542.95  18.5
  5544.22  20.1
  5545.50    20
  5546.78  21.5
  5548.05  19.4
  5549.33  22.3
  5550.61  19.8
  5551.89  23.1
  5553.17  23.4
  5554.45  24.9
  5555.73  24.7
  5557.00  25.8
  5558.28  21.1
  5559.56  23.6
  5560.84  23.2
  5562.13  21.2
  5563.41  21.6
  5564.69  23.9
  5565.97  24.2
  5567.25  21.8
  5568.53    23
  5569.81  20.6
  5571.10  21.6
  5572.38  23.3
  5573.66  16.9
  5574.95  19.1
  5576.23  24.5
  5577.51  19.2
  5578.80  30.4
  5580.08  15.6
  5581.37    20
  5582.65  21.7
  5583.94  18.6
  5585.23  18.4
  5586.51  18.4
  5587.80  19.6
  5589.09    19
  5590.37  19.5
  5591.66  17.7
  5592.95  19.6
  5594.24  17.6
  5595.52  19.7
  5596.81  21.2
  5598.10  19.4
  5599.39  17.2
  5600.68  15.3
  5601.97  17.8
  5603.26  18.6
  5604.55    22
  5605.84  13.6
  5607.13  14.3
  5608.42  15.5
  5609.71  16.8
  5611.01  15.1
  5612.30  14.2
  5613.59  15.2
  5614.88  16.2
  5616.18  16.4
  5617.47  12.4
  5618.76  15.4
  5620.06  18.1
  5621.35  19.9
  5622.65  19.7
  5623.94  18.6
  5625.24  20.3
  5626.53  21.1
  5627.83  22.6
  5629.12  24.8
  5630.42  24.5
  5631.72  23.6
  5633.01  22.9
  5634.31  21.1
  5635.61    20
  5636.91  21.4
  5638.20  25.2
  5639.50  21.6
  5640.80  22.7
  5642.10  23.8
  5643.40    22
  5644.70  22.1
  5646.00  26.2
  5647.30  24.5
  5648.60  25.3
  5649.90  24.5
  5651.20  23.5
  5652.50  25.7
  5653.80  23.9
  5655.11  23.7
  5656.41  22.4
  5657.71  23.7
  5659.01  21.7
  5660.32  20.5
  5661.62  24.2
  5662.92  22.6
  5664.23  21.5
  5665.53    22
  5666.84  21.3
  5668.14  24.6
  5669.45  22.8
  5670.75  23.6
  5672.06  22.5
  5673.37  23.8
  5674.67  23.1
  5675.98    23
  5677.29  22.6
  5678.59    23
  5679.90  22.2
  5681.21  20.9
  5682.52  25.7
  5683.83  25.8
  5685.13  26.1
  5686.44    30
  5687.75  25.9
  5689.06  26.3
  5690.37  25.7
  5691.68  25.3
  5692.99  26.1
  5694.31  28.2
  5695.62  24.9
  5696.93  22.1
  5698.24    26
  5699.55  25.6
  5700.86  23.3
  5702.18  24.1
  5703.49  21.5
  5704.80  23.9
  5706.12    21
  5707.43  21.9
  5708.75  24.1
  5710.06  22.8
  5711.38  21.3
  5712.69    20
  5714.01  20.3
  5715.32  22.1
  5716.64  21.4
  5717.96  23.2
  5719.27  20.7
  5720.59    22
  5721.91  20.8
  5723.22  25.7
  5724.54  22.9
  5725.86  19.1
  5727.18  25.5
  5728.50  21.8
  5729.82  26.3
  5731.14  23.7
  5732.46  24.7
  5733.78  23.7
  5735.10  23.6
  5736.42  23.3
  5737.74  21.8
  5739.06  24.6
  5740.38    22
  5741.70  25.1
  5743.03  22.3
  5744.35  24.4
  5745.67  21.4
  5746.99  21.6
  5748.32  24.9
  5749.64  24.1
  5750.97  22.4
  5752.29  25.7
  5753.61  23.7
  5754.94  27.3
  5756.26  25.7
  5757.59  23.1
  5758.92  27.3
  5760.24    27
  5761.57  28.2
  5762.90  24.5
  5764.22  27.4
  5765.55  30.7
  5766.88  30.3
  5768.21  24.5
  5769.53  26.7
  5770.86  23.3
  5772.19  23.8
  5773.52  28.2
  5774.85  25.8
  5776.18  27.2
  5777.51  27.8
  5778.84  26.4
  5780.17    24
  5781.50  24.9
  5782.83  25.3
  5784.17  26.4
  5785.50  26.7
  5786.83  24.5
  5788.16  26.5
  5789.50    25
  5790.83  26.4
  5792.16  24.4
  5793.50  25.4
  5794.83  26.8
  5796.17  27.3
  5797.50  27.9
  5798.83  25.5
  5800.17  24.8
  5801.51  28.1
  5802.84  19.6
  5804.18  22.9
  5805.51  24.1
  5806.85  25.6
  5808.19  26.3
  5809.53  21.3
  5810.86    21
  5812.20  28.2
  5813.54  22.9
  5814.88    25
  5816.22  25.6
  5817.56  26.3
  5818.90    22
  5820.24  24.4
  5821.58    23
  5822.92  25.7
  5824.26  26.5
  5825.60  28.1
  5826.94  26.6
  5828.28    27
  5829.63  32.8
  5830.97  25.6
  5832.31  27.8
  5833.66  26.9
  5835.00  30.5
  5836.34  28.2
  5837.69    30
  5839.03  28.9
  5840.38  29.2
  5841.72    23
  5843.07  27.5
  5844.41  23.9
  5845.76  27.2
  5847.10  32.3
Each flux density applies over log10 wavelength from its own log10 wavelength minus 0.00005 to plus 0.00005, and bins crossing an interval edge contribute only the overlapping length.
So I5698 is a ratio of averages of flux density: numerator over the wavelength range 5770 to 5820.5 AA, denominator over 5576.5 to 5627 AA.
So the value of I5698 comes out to 1.4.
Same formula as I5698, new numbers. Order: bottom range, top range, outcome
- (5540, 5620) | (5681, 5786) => 1.24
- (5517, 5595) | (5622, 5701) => 1.11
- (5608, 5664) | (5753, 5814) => 1.22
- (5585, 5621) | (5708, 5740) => 1.31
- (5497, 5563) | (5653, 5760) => 1.12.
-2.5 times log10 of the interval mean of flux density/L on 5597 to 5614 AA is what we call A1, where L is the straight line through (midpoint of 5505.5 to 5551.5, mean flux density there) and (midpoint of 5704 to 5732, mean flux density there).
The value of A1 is 0.257 mag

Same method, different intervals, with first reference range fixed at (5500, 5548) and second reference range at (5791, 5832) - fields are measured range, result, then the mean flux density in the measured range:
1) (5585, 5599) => 0.13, 19.1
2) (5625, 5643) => -0.02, 22.6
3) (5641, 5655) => -0.07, 24.1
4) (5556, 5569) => -0.10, 23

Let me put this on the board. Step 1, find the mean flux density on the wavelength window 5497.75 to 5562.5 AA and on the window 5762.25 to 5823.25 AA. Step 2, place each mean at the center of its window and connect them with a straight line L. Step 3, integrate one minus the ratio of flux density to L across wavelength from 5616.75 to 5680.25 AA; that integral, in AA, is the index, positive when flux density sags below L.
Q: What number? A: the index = 1.9 AA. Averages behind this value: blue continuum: 21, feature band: 22.3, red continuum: 25.4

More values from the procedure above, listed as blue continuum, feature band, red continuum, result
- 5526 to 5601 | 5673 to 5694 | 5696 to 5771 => -1.6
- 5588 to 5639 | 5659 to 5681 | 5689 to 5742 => -1.4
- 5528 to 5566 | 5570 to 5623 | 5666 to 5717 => 9.6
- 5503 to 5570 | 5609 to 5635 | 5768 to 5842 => 4.2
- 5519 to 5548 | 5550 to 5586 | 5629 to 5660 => -0.7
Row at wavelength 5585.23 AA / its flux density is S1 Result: 18.4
